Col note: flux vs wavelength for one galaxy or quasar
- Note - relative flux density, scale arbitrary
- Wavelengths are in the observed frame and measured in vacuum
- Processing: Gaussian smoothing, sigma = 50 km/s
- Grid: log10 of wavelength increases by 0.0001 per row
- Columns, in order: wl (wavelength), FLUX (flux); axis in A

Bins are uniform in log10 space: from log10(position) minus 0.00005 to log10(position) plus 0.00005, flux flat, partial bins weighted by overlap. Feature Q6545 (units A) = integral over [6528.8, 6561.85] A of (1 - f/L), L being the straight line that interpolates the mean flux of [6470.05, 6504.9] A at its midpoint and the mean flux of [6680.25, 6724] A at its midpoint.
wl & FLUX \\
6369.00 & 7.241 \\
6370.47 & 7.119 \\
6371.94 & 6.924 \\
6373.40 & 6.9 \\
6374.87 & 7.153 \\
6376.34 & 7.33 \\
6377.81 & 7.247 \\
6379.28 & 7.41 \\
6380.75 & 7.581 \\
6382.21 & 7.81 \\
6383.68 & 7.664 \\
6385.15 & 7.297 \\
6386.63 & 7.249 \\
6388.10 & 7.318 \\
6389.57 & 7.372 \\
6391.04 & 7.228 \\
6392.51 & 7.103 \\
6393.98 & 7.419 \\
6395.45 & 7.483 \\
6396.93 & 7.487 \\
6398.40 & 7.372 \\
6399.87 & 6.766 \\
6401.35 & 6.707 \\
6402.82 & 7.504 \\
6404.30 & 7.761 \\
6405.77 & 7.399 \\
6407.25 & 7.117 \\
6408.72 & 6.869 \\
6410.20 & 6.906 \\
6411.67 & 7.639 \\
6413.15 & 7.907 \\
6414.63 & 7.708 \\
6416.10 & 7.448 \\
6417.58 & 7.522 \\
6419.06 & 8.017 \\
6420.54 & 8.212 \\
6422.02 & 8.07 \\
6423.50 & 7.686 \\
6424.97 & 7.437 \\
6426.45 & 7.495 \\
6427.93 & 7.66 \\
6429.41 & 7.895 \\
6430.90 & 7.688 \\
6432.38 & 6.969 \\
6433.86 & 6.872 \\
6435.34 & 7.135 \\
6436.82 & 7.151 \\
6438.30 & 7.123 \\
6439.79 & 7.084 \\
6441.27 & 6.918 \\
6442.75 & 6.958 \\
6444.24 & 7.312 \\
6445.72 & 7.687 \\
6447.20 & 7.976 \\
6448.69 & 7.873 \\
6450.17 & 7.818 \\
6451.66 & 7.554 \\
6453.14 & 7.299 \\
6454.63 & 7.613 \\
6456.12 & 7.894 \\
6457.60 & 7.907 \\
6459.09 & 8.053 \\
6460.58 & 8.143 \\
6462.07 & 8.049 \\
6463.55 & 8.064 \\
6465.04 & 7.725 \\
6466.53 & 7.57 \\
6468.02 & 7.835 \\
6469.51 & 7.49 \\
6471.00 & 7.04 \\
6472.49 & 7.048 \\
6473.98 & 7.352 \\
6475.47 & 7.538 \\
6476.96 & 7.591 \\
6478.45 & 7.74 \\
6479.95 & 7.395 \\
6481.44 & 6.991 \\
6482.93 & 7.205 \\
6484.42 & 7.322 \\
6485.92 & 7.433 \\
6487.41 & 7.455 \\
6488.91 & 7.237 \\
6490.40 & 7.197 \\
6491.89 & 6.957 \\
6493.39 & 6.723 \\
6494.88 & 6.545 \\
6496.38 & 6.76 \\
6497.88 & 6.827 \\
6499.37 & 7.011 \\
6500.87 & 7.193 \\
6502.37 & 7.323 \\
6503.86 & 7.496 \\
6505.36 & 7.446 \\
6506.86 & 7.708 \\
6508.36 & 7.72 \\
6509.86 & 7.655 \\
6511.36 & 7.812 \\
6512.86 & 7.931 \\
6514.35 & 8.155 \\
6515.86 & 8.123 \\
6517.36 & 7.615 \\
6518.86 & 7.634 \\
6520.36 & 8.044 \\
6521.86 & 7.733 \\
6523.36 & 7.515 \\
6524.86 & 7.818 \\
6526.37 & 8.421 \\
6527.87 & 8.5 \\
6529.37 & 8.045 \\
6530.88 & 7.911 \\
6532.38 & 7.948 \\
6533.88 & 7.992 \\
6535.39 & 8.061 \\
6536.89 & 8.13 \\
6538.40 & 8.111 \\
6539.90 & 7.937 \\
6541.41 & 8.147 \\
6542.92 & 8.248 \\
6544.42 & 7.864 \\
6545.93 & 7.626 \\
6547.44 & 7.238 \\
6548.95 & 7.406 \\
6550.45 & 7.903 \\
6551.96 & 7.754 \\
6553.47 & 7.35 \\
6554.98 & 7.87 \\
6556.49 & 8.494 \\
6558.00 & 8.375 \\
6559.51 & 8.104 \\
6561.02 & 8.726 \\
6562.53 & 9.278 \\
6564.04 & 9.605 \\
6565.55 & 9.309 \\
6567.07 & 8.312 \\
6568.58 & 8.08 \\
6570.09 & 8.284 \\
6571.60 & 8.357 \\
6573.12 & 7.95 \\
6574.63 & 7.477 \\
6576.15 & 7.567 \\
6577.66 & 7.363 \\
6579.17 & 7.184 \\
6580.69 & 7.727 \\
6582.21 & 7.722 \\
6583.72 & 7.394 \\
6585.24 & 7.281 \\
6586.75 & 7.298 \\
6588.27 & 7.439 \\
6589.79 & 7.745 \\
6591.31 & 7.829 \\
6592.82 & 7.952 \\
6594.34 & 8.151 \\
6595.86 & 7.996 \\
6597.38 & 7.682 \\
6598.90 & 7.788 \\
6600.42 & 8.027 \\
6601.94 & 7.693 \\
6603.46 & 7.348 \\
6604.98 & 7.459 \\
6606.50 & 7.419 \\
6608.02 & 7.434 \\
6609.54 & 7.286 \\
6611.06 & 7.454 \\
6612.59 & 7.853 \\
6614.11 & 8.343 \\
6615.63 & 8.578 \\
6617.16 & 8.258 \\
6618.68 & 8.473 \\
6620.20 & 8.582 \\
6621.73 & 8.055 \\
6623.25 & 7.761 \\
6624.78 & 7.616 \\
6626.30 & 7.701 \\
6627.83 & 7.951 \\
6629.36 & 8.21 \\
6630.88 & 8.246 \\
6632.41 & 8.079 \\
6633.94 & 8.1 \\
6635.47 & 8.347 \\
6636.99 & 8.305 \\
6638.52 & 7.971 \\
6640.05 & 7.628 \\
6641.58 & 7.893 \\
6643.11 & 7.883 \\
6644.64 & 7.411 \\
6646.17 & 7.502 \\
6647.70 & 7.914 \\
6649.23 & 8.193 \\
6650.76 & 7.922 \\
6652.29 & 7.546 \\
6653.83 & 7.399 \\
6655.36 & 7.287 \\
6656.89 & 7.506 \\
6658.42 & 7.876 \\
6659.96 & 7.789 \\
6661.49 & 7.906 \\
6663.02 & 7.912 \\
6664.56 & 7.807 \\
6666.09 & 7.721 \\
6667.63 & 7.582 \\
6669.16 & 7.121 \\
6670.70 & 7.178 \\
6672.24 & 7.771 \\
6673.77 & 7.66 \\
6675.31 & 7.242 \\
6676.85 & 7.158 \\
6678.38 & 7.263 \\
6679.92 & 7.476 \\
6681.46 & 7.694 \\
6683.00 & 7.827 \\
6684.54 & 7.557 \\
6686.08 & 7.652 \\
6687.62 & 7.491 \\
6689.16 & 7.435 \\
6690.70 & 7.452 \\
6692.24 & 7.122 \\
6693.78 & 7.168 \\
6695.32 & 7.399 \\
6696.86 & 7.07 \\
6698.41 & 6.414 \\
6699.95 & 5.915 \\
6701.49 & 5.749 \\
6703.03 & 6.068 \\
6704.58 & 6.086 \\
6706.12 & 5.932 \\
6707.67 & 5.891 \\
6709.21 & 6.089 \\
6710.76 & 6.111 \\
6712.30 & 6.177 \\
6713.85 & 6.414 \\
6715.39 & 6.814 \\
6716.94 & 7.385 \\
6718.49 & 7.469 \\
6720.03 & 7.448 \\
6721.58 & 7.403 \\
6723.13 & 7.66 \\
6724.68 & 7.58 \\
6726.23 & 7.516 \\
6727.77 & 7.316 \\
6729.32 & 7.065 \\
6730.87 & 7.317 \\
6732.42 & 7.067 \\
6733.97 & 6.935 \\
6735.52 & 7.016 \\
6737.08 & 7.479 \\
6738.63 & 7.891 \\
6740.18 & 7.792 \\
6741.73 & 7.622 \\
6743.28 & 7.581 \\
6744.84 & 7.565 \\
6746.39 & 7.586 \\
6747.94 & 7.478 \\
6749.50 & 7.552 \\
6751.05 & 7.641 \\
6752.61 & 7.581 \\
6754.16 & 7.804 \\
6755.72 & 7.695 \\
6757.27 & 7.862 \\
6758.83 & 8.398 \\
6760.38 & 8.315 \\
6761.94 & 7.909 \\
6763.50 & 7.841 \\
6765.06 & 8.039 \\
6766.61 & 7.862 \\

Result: -3.97 A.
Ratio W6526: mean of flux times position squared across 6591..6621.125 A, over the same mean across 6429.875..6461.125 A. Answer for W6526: 1.11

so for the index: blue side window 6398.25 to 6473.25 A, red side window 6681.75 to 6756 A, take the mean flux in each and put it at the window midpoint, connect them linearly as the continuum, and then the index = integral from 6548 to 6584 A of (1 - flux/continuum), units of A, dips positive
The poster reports -3.6 A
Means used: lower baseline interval 7.51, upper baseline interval 7.13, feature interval 8.07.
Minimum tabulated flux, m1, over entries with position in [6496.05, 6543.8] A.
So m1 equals 6.76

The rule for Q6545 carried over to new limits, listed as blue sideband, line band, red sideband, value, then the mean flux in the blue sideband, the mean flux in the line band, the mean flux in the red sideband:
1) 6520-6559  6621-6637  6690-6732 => -1.45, 7.94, 8.02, 6.82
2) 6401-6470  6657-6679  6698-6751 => -1.44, 7.55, 7.57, 7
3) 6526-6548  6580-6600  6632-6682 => 0.44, 8.01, 7.7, 7.7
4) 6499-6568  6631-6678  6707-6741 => -1.96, 7.98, 7.72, 7.09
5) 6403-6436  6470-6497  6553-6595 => 1.82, 7.52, 7.2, 8.01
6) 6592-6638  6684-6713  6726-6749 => 3.51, 7.94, 6.67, 7.42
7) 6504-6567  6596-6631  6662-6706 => -1.31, 8.03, 7.88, 7.2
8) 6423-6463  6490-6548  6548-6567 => 2.83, 7.53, 7.67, 8.33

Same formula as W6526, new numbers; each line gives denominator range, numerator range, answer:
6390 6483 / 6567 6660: 1.10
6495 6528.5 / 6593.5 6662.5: 1.07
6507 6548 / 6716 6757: 1.01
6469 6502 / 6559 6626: 1.14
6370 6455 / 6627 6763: 1.09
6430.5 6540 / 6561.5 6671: 1.08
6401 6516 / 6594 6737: 1.06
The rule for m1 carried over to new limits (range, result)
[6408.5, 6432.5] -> 6.869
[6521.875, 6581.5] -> 7.184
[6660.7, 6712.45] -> 5.749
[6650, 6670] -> 7.121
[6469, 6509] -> 6.545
